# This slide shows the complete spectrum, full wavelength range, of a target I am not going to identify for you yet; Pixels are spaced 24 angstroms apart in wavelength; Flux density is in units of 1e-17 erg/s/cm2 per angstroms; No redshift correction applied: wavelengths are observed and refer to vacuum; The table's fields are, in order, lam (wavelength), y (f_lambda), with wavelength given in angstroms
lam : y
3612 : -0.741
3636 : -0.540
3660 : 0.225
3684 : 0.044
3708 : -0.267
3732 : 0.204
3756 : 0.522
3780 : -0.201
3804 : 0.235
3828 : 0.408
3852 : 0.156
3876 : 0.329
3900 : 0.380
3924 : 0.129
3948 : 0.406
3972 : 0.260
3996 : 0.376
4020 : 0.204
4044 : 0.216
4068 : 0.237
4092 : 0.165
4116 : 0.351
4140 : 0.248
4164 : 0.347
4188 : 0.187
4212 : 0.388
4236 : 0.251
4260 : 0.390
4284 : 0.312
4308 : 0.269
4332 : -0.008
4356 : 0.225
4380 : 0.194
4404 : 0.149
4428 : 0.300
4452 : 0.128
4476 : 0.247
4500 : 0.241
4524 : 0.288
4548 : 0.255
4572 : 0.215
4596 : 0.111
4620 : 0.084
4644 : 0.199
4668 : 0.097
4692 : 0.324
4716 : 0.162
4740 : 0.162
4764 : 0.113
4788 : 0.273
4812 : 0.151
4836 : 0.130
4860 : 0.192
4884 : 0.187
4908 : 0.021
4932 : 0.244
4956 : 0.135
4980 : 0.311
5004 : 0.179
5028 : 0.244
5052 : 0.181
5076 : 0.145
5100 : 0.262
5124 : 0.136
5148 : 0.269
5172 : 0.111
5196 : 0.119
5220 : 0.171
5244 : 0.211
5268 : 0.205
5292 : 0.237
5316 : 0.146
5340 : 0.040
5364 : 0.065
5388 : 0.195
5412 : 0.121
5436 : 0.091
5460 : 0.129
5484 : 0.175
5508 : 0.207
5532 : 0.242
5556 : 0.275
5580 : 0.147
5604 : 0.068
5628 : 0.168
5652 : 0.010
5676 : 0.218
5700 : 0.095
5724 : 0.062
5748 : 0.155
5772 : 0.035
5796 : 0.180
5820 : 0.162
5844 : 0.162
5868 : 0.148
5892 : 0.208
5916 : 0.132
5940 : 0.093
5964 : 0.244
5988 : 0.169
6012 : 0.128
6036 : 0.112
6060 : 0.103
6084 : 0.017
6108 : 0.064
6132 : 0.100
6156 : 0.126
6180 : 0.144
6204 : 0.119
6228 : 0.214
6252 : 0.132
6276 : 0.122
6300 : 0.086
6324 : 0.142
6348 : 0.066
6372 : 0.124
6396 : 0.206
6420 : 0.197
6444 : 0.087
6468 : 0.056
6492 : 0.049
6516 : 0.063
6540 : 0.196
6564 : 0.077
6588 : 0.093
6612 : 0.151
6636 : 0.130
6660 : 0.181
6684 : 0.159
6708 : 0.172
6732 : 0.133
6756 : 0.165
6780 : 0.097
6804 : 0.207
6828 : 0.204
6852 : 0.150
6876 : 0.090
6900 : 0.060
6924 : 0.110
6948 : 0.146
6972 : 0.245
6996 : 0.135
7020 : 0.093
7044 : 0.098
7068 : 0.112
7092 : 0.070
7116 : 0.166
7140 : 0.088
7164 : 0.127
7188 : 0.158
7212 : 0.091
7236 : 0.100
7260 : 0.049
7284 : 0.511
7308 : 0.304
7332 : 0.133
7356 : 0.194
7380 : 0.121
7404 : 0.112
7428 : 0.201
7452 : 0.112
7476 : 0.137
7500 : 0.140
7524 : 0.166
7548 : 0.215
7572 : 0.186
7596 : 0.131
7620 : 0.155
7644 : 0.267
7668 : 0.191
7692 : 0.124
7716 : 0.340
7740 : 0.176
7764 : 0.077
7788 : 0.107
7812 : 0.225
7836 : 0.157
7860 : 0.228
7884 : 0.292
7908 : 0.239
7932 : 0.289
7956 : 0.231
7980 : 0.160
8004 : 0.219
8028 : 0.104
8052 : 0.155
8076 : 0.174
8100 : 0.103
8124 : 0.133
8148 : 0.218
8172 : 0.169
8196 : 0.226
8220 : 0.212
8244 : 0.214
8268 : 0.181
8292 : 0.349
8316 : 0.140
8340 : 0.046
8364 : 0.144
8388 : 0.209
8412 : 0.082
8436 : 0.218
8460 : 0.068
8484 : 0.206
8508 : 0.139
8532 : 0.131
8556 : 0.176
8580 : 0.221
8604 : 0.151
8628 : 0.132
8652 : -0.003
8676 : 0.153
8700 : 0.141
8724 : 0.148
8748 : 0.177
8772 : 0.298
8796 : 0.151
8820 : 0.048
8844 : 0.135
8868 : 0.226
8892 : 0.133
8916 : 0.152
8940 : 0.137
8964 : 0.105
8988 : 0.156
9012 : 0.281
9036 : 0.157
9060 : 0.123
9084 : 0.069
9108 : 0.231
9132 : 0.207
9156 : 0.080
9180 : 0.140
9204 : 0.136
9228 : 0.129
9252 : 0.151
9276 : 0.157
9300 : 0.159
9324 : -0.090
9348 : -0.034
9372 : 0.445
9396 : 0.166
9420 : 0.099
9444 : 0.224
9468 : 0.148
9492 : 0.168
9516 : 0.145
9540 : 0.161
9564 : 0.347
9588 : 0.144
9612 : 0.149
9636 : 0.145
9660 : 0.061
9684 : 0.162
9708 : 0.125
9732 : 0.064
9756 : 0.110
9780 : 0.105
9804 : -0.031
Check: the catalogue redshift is 0.96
